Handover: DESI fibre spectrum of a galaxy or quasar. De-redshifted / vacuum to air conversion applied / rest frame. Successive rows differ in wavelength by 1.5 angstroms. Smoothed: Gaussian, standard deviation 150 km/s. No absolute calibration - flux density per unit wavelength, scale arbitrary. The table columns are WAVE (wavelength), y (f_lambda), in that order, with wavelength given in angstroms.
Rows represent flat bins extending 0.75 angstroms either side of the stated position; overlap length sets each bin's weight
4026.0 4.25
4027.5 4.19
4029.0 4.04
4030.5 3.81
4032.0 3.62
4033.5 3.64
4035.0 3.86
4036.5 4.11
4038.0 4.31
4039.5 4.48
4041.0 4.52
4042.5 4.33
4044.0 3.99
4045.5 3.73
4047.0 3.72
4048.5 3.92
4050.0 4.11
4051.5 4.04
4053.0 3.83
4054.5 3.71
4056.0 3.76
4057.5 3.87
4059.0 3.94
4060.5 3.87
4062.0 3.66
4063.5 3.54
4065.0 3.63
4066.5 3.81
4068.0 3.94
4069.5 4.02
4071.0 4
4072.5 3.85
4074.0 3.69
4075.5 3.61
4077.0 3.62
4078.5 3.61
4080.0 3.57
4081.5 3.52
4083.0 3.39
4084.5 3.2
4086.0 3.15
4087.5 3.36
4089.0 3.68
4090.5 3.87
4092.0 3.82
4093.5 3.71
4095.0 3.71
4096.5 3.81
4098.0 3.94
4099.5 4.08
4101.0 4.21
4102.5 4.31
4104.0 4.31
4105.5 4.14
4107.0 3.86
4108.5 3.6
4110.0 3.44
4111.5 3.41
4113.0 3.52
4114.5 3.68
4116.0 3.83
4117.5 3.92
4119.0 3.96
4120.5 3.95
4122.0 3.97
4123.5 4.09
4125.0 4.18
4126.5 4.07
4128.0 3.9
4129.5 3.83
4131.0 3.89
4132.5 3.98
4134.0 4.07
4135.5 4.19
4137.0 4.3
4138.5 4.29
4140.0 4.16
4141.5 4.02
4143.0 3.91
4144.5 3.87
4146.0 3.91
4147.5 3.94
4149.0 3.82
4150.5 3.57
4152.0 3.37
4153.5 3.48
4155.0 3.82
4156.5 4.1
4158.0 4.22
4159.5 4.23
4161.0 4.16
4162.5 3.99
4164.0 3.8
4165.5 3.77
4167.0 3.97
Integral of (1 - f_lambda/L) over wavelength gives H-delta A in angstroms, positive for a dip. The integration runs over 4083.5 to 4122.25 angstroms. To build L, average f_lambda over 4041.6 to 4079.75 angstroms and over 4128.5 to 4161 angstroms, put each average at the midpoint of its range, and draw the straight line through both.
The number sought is 1.12 angstroms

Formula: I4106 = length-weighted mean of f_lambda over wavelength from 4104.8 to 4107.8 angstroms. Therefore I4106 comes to 3.99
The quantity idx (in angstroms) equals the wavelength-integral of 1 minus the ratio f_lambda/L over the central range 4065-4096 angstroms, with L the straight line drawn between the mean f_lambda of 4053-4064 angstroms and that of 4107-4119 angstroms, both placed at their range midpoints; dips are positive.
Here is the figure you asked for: 0.6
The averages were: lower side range 3.77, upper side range 3.66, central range 3.66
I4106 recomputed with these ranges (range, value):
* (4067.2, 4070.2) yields 3.98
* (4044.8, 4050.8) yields 3.87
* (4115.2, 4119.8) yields 3.9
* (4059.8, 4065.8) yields 3.67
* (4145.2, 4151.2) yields 3.81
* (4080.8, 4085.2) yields 3.37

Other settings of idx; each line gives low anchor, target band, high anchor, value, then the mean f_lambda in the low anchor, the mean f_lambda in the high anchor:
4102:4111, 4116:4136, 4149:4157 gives -0.9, 3.92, 3.67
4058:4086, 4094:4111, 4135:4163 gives -0.6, 3.68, 3.96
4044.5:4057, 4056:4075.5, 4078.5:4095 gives -0.4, 3.86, 3.54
